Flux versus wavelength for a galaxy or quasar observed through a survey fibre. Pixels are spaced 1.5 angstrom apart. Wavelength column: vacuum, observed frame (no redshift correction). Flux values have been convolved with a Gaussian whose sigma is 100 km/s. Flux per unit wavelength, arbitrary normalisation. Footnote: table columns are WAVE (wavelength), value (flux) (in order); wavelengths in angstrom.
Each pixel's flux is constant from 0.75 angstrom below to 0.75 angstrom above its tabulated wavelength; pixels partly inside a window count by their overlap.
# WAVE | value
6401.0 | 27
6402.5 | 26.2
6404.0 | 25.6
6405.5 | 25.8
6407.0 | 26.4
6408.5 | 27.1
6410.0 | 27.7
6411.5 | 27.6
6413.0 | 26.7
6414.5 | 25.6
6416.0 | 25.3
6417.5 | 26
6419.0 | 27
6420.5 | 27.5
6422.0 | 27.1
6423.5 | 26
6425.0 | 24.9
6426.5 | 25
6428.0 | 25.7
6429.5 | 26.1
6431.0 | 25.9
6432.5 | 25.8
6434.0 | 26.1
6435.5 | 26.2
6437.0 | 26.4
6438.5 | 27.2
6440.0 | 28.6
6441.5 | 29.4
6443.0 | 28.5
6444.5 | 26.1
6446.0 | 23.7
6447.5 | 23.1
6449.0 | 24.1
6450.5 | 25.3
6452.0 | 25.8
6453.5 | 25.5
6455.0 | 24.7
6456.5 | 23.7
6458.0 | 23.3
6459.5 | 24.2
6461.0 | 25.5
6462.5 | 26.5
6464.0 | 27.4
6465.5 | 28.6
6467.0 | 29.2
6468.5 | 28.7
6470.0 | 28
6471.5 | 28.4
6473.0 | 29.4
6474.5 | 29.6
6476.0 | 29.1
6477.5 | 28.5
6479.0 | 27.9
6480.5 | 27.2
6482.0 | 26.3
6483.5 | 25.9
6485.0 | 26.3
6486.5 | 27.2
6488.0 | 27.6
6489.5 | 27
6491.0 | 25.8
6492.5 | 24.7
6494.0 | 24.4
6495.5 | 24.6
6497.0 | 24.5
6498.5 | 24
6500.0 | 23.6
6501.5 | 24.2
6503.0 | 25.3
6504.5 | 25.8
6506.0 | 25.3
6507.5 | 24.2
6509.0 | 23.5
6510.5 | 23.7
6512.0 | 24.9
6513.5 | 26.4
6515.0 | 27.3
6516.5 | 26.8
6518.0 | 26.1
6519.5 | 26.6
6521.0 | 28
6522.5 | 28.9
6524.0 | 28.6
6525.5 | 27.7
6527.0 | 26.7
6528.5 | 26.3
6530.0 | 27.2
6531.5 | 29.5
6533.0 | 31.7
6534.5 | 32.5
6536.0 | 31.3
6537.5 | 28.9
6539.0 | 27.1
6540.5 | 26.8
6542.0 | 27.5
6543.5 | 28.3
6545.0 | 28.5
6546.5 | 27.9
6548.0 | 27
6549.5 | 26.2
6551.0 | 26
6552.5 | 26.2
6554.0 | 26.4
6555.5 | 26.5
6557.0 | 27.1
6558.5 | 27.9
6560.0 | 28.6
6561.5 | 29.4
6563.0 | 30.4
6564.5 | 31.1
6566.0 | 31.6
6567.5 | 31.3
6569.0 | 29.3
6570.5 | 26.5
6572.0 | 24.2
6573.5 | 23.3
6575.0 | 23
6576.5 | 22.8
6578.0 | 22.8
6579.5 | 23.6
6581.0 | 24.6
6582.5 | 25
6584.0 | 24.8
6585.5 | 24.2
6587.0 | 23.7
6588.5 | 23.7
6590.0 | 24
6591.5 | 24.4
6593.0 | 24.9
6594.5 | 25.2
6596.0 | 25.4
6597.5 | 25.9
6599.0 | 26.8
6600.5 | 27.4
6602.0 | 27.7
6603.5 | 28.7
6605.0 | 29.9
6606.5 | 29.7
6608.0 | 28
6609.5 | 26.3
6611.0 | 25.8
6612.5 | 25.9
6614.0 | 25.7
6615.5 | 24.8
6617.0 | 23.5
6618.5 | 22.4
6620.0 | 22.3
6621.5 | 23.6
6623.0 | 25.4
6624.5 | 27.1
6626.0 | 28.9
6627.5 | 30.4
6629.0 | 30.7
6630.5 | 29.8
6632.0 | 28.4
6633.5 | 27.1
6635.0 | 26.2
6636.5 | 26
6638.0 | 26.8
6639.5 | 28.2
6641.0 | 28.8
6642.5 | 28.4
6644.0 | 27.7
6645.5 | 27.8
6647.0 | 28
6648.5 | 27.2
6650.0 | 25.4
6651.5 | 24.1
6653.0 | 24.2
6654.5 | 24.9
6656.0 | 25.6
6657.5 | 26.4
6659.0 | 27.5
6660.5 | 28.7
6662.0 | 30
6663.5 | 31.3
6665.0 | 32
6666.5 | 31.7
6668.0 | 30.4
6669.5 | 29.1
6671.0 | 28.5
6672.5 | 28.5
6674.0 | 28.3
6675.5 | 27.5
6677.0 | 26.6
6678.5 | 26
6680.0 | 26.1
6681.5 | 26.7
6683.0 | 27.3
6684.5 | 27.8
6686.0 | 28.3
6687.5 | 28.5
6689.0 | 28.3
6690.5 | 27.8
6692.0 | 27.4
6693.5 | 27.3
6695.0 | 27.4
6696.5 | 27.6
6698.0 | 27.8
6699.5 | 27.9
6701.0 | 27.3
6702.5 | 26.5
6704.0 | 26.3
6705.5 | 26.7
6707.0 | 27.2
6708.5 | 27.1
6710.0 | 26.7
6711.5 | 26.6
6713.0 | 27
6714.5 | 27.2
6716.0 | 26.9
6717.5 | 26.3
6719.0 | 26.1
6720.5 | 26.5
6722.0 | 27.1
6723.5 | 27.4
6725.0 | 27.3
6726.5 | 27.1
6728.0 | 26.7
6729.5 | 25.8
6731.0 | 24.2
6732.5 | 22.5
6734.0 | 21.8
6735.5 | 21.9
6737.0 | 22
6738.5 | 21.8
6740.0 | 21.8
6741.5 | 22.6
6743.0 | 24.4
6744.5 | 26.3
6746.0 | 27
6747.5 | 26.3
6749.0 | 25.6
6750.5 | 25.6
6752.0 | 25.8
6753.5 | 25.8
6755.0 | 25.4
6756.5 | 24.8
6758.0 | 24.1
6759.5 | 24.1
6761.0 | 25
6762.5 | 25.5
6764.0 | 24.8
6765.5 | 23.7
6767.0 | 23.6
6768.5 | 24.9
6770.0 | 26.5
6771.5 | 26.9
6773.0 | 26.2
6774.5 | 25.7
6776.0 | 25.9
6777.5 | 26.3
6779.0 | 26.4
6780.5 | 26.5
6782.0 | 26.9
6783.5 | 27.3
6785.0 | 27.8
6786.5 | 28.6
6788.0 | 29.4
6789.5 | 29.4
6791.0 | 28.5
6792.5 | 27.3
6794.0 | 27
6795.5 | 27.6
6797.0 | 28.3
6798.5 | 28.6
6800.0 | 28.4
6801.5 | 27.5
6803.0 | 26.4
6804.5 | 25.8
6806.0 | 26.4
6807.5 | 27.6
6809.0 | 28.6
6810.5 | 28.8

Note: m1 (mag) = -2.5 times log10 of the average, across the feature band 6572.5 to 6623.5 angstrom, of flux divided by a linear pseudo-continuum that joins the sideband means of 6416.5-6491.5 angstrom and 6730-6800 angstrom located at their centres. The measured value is 0.04 mag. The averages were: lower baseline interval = 26.6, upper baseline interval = 25.6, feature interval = 25.1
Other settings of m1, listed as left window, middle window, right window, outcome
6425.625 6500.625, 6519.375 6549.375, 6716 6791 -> -0.09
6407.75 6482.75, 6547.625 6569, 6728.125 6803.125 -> -0.08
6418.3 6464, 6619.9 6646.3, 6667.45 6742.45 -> -0.05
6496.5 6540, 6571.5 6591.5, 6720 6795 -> 0.11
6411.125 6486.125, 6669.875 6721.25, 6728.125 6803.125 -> -0.05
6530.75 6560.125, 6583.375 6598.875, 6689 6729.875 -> 0.13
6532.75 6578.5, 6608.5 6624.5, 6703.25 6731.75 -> 0.11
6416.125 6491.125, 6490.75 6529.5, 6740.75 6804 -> 0.03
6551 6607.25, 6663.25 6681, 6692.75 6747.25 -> -0.11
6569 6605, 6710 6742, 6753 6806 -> 0.04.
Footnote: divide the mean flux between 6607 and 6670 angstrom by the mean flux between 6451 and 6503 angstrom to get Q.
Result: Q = 1.0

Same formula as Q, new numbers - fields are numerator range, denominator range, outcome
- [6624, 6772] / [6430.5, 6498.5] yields 1.01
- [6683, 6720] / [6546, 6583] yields 1.02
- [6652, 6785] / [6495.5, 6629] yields 1.00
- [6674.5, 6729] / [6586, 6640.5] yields 1.03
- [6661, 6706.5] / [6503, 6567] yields 1.02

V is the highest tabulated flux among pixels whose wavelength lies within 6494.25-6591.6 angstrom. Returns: 32.5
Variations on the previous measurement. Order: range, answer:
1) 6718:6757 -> 27.4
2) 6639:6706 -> 32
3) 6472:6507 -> 29.6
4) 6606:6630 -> 30.7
